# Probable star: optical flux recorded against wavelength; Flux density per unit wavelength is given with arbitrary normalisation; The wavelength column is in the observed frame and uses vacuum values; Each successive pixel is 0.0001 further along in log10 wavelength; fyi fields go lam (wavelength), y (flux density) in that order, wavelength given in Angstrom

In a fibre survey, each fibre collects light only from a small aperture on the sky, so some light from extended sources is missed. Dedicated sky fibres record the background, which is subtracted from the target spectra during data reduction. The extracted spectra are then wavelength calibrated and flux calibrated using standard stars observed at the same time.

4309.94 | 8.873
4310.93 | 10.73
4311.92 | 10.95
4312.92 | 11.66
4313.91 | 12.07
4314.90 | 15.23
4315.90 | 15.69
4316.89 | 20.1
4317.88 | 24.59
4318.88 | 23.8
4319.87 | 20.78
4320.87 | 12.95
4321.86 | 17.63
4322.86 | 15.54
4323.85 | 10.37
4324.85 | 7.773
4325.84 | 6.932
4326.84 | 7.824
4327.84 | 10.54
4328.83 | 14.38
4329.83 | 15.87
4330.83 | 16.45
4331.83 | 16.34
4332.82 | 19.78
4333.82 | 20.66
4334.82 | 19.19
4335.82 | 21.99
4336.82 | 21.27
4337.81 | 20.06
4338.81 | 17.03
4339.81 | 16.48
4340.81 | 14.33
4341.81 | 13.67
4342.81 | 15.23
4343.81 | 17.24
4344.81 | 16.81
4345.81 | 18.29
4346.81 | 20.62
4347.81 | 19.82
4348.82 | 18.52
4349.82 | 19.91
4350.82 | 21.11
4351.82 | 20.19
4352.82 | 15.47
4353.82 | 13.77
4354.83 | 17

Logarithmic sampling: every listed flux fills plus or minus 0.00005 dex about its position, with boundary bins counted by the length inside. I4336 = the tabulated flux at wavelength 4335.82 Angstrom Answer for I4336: 21.99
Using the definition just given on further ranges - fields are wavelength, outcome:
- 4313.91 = 12.07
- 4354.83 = 17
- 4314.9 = 15.23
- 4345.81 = 18.29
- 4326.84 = 7.824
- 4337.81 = 20.06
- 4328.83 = 14.38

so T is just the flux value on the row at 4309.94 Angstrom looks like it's 8.873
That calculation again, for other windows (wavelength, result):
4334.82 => 19.19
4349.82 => 19.91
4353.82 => 13.77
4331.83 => 16.34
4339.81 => 16.48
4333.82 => 20.66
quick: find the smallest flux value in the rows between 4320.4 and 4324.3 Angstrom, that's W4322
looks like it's 10.37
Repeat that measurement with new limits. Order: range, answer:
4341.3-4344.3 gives 13.67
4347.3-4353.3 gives 15.47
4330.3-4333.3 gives 16.34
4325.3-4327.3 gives 6.932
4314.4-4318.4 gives 15.23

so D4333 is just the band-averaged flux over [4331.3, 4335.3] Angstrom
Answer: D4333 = 19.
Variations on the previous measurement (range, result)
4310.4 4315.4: 12.1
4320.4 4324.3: 14.2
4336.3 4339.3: 19.5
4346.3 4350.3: 19.7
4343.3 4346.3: 17.4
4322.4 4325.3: 11.2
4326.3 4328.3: 9.08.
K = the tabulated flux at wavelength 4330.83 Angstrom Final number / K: 16.45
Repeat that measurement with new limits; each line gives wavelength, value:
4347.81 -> 19.82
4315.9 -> 15.69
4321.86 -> 17.63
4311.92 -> 10.95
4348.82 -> 18.52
